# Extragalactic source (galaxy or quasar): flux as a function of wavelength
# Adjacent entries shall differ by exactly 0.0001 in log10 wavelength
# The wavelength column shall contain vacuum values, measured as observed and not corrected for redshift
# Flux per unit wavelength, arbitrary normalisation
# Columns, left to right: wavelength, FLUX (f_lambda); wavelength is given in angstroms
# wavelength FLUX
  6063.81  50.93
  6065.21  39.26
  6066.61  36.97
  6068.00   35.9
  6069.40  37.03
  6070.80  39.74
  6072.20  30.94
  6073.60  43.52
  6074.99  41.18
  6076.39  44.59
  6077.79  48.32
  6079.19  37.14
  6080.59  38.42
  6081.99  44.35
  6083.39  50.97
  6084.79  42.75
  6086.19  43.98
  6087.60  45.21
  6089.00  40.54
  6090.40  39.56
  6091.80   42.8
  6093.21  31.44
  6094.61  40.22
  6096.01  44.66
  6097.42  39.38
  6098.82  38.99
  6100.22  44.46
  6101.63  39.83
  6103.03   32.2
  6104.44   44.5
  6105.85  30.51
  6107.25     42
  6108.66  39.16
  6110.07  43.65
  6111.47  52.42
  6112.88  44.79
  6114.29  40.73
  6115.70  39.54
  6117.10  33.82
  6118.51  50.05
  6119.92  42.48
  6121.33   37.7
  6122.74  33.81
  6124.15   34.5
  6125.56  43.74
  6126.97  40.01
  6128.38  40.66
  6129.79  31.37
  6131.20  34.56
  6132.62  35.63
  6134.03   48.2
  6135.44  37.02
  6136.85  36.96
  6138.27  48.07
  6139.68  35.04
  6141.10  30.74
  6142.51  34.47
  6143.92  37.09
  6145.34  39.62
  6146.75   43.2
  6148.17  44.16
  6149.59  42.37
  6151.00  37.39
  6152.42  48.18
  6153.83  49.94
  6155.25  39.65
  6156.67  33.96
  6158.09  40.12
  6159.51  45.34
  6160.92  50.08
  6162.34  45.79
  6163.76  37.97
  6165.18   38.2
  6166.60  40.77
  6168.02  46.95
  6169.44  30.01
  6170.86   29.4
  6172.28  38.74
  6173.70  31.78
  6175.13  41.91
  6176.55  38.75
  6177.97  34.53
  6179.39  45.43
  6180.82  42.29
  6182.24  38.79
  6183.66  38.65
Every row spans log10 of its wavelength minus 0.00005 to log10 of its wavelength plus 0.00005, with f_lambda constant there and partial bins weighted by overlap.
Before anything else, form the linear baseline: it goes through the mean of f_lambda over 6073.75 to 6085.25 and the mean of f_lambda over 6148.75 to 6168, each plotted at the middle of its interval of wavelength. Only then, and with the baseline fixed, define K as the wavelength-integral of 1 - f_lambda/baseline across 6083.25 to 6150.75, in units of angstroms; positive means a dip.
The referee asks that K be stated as 4.6 angstroms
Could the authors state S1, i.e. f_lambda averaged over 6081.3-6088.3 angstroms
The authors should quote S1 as 45.4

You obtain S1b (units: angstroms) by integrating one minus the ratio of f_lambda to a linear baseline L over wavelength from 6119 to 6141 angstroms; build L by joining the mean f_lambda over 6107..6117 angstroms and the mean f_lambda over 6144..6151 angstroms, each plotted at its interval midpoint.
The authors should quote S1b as 1.8 angstroms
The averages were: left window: 42.7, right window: 41.4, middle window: 38.5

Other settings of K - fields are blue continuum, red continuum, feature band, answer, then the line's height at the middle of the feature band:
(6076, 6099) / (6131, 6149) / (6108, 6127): -0.4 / 40.3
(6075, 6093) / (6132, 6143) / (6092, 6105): 0.6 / 41.6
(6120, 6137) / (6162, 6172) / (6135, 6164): -2.1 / 38.1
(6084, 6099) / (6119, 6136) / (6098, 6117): -0.4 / 39.9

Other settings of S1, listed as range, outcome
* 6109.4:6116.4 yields 44.3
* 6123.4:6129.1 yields 39.7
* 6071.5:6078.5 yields 41.7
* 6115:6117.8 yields 36.8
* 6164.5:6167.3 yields 39.5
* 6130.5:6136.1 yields 38.9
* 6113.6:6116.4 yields 40.2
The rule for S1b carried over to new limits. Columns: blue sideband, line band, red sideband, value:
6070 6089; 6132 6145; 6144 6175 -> 0.9 angstroms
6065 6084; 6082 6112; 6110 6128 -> -0.4 angstroms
